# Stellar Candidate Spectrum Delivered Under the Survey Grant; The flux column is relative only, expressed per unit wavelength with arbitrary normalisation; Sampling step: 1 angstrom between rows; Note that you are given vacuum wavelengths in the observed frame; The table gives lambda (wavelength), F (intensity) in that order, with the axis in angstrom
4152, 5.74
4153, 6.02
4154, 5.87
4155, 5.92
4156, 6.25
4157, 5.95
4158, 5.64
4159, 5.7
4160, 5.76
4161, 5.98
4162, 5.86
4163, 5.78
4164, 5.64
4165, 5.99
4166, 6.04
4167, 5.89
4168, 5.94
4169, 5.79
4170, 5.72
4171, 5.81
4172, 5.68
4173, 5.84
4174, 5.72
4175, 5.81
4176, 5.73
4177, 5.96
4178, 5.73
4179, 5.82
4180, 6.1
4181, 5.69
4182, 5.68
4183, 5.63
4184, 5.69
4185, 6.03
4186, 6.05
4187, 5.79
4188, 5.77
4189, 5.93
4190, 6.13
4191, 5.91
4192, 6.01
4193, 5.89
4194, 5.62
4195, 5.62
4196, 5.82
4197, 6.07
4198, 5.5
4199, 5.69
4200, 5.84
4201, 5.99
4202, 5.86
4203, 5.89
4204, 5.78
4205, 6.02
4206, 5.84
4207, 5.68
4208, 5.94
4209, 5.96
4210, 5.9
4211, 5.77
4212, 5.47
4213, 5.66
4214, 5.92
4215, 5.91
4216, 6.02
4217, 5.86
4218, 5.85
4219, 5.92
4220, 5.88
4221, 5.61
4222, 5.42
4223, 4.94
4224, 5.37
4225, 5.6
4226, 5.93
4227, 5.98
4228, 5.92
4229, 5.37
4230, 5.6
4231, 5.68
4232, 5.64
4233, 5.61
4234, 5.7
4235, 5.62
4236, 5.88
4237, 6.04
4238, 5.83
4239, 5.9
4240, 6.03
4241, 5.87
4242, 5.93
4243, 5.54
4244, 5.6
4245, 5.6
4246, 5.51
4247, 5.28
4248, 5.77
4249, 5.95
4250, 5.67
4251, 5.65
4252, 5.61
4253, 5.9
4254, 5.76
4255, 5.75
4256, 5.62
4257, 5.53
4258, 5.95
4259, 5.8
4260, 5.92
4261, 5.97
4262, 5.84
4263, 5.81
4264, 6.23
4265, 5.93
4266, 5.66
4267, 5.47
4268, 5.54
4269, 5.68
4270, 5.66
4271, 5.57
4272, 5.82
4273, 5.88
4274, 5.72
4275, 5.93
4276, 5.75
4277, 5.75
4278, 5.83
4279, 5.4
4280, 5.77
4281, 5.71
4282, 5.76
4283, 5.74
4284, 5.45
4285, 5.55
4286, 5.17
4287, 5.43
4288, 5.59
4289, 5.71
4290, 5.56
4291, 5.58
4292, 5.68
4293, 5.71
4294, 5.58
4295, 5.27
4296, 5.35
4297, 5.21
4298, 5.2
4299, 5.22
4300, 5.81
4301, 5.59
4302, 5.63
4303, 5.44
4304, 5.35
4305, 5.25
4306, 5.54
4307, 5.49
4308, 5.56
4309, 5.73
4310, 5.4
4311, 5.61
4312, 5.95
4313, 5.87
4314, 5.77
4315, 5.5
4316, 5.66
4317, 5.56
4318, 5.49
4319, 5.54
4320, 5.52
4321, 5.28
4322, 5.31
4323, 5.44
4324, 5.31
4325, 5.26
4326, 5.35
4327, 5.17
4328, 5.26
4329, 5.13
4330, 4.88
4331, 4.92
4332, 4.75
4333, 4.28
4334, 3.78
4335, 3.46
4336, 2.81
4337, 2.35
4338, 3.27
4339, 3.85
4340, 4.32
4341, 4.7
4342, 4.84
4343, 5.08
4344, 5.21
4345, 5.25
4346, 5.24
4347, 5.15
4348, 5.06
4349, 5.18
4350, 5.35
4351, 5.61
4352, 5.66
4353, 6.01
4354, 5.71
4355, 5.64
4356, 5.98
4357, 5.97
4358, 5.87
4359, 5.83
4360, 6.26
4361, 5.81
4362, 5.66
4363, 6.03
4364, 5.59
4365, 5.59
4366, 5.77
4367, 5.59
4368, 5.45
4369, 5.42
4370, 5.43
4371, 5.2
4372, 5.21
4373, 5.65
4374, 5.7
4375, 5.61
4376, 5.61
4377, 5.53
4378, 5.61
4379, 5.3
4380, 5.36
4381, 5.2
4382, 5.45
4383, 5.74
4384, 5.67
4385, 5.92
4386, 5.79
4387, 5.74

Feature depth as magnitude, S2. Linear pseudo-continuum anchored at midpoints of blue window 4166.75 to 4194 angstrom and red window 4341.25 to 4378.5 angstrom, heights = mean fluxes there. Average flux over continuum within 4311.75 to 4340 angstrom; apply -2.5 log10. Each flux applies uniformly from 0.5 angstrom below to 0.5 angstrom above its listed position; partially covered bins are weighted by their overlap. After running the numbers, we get 0.15 mag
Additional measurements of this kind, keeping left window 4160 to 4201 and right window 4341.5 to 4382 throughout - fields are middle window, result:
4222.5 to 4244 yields 0.01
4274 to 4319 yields 0.01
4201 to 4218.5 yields -0.01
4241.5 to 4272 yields 0.00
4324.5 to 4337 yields 0.23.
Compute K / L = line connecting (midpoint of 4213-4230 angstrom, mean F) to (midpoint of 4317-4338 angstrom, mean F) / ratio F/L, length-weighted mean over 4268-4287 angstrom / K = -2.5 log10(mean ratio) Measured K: -0.09 mag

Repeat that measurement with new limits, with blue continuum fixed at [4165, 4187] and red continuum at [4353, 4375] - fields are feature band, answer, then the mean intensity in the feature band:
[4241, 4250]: 0.02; 5.66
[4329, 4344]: 0.34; 4.16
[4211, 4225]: 0.02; 5.68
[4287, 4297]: 0.04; 5.53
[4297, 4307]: 0.06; 5.44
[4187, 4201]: 0.00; 5.83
